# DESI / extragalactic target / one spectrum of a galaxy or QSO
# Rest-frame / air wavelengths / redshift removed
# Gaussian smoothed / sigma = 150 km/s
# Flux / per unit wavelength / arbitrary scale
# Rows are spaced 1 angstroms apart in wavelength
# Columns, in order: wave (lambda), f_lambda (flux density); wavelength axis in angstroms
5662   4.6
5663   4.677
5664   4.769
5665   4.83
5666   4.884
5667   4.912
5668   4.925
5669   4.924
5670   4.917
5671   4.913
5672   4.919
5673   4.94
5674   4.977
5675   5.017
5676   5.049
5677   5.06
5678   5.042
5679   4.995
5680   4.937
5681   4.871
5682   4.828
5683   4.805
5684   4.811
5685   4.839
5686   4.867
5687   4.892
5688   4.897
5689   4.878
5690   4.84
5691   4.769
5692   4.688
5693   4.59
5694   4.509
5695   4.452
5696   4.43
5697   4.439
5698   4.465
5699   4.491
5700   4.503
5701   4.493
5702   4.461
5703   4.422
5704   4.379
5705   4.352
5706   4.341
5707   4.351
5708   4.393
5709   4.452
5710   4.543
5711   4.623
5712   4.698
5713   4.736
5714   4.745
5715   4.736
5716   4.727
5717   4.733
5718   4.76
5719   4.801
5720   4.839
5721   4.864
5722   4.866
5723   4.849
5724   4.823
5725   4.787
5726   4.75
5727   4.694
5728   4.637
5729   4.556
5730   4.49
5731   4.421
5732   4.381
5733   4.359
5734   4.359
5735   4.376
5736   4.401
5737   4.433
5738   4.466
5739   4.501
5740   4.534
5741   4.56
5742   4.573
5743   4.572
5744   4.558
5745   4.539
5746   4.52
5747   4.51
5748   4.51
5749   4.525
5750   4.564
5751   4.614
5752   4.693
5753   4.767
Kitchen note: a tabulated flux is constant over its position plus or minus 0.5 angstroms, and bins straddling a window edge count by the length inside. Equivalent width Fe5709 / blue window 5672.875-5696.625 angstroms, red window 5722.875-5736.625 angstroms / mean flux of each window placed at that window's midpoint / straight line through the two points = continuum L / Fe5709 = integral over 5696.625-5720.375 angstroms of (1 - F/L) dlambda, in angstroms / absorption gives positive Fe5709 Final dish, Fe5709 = 0.6 angstroms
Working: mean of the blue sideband 4.83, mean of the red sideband 4.55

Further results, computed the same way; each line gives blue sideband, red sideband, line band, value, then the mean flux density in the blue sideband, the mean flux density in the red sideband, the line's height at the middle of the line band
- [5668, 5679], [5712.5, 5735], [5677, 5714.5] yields 1.5 angstroms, 4.97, 4.67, 4.84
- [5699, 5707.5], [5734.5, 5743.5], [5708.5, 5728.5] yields -1.3 angstroms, 4.42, 4.49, 4.45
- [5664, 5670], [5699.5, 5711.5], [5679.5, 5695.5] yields -0.4 angstroms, 4.89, 4.44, 4.65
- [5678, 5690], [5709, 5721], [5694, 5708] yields 1.1 angstroms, 4.88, 4.72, 4.79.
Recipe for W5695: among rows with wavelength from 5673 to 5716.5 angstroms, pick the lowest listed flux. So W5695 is 4.341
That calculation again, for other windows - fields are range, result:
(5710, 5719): 4.543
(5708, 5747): 4.359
